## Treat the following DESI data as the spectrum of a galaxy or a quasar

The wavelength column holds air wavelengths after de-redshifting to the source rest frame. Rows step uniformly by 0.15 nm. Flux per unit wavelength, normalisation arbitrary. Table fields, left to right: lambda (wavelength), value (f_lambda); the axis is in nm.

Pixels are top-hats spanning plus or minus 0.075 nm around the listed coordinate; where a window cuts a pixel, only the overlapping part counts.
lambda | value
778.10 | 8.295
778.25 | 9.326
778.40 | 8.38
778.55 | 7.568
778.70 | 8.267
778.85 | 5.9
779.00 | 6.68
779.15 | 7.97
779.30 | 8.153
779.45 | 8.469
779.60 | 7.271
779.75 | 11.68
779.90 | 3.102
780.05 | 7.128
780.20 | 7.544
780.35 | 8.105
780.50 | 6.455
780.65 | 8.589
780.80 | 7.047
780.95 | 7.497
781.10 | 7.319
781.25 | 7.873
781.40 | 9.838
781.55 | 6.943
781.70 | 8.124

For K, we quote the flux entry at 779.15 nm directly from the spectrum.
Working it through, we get 7.97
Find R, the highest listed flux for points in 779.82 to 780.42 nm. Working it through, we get 8.105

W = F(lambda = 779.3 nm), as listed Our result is 8.153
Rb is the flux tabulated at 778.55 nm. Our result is 7.568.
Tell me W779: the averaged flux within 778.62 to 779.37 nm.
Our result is 7.39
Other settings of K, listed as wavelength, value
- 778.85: 5.9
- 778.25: 9.326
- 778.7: 8.267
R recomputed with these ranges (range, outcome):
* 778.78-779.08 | 6.68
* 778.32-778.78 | 8.38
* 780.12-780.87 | 8.589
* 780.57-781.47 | 9.838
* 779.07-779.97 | 11.68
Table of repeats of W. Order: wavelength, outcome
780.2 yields 7.544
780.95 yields 7.497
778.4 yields 8.38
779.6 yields 7.271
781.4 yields 9.838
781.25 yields 7.873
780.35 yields 8.105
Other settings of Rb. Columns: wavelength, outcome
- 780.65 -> 8.589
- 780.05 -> 7.128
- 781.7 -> 8.124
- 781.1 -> 7.319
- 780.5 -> 6.455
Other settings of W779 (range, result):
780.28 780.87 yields 7.55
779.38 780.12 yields 7.53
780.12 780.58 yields 7.38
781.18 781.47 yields 8.86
